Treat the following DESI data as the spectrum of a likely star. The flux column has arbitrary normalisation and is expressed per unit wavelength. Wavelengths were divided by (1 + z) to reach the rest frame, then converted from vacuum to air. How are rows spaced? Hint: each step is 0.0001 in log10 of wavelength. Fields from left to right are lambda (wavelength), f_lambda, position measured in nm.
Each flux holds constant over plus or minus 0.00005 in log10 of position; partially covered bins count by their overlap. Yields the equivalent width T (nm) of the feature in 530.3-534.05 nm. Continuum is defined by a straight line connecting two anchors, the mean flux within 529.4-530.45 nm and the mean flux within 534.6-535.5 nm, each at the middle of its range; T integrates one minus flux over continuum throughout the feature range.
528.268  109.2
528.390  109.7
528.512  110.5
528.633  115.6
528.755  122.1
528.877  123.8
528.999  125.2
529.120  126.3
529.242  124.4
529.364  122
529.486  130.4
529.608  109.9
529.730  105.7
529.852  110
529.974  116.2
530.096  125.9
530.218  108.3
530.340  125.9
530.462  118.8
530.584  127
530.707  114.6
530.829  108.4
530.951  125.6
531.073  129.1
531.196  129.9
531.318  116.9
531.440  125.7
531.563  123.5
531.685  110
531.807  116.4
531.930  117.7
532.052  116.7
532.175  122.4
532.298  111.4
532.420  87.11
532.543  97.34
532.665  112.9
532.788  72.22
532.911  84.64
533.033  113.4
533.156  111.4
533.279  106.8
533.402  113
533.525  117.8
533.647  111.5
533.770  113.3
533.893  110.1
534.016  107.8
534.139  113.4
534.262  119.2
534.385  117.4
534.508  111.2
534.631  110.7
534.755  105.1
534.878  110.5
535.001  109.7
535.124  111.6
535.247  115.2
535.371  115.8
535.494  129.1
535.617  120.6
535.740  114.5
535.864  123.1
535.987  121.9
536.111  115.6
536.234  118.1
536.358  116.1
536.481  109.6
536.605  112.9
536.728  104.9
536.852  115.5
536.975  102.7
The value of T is 0.07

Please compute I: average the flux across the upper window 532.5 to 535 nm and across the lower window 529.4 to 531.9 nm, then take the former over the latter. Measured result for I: 0.91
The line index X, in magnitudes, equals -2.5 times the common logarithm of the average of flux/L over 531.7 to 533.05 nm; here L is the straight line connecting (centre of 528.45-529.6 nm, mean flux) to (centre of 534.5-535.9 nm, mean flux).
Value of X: 0.13 mag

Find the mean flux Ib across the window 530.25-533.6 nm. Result 113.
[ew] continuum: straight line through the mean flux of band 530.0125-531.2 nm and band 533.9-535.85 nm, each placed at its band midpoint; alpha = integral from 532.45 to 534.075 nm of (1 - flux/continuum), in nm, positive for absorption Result 0.16 nm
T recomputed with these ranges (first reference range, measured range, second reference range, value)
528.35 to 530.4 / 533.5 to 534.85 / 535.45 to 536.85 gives 0.06 nm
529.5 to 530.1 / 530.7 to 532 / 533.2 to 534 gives -0.08 nm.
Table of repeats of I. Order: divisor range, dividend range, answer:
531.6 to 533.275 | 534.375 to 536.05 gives 1.09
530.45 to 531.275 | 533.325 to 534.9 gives 0.92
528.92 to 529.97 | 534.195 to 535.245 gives 0.94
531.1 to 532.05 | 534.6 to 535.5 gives 0.94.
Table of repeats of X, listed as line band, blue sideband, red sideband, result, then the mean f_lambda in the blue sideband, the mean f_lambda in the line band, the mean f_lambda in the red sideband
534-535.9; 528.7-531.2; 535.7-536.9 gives 0.01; 120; 115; 115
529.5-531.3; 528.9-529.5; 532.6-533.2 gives -0.02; 125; 119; 98.6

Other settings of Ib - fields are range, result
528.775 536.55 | 115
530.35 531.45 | 122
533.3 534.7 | 113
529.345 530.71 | 118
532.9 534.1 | 110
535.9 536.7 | 116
